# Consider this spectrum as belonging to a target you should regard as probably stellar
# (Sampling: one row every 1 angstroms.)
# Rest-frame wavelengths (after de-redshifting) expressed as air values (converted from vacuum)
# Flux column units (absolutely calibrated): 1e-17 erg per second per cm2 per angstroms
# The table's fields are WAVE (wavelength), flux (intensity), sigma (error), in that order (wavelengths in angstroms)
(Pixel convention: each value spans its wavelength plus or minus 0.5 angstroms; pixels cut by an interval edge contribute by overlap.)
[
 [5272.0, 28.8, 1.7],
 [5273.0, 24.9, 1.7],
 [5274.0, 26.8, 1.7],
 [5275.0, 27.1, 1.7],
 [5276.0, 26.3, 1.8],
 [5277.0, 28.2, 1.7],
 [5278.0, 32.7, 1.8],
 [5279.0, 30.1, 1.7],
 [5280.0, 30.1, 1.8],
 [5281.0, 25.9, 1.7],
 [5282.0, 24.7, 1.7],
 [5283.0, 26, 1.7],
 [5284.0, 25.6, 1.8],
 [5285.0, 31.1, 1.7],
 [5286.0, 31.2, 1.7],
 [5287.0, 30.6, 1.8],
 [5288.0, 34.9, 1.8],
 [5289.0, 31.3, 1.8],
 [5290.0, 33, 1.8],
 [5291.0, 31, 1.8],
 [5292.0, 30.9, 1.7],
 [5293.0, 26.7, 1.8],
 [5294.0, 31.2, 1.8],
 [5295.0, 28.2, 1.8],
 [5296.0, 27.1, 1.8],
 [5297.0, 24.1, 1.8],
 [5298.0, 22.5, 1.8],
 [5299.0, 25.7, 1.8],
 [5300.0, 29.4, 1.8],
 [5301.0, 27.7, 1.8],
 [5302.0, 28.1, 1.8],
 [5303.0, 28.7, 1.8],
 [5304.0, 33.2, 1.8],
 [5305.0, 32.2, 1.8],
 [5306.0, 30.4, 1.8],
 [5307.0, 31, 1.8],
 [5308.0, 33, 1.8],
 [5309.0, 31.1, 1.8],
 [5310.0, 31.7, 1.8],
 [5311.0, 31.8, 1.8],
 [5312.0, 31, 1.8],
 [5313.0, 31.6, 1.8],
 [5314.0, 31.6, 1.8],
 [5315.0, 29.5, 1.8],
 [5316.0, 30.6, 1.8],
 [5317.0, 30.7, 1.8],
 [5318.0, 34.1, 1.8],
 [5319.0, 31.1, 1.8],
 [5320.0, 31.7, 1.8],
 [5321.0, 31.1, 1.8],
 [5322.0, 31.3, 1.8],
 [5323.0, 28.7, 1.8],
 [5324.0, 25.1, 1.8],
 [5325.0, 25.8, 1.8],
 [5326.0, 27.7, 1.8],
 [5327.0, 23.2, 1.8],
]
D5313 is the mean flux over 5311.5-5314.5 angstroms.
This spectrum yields 31.4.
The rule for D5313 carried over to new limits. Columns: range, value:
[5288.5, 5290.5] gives 32.1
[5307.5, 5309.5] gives 32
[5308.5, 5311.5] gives 31.5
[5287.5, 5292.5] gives 32.2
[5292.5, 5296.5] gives 28.3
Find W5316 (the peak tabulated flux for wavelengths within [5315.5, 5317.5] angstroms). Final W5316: 30.7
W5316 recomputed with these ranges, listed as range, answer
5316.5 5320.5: 34.1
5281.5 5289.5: 34.9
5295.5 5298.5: 27.1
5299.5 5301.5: 29.4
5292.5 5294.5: 31.2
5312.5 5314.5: 31.6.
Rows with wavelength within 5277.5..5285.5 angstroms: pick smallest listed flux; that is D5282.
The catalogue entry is 24.7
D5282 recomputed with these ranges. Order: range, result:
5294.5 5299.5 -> 22.5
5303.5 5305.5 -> 32.2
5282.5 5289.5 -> 25.6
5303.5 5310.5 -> 30.4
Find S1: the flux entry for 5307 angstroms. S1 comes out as 31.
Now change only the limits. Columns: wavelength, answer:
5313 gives 31.6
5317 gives 30.7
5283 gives 26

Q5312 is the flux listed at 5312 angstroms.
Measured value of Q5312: 31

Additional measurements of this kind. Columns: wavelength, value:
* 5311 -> 31.8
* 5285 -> 31.1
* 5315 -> 29.5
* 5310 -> 31.7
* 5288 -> 34.9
